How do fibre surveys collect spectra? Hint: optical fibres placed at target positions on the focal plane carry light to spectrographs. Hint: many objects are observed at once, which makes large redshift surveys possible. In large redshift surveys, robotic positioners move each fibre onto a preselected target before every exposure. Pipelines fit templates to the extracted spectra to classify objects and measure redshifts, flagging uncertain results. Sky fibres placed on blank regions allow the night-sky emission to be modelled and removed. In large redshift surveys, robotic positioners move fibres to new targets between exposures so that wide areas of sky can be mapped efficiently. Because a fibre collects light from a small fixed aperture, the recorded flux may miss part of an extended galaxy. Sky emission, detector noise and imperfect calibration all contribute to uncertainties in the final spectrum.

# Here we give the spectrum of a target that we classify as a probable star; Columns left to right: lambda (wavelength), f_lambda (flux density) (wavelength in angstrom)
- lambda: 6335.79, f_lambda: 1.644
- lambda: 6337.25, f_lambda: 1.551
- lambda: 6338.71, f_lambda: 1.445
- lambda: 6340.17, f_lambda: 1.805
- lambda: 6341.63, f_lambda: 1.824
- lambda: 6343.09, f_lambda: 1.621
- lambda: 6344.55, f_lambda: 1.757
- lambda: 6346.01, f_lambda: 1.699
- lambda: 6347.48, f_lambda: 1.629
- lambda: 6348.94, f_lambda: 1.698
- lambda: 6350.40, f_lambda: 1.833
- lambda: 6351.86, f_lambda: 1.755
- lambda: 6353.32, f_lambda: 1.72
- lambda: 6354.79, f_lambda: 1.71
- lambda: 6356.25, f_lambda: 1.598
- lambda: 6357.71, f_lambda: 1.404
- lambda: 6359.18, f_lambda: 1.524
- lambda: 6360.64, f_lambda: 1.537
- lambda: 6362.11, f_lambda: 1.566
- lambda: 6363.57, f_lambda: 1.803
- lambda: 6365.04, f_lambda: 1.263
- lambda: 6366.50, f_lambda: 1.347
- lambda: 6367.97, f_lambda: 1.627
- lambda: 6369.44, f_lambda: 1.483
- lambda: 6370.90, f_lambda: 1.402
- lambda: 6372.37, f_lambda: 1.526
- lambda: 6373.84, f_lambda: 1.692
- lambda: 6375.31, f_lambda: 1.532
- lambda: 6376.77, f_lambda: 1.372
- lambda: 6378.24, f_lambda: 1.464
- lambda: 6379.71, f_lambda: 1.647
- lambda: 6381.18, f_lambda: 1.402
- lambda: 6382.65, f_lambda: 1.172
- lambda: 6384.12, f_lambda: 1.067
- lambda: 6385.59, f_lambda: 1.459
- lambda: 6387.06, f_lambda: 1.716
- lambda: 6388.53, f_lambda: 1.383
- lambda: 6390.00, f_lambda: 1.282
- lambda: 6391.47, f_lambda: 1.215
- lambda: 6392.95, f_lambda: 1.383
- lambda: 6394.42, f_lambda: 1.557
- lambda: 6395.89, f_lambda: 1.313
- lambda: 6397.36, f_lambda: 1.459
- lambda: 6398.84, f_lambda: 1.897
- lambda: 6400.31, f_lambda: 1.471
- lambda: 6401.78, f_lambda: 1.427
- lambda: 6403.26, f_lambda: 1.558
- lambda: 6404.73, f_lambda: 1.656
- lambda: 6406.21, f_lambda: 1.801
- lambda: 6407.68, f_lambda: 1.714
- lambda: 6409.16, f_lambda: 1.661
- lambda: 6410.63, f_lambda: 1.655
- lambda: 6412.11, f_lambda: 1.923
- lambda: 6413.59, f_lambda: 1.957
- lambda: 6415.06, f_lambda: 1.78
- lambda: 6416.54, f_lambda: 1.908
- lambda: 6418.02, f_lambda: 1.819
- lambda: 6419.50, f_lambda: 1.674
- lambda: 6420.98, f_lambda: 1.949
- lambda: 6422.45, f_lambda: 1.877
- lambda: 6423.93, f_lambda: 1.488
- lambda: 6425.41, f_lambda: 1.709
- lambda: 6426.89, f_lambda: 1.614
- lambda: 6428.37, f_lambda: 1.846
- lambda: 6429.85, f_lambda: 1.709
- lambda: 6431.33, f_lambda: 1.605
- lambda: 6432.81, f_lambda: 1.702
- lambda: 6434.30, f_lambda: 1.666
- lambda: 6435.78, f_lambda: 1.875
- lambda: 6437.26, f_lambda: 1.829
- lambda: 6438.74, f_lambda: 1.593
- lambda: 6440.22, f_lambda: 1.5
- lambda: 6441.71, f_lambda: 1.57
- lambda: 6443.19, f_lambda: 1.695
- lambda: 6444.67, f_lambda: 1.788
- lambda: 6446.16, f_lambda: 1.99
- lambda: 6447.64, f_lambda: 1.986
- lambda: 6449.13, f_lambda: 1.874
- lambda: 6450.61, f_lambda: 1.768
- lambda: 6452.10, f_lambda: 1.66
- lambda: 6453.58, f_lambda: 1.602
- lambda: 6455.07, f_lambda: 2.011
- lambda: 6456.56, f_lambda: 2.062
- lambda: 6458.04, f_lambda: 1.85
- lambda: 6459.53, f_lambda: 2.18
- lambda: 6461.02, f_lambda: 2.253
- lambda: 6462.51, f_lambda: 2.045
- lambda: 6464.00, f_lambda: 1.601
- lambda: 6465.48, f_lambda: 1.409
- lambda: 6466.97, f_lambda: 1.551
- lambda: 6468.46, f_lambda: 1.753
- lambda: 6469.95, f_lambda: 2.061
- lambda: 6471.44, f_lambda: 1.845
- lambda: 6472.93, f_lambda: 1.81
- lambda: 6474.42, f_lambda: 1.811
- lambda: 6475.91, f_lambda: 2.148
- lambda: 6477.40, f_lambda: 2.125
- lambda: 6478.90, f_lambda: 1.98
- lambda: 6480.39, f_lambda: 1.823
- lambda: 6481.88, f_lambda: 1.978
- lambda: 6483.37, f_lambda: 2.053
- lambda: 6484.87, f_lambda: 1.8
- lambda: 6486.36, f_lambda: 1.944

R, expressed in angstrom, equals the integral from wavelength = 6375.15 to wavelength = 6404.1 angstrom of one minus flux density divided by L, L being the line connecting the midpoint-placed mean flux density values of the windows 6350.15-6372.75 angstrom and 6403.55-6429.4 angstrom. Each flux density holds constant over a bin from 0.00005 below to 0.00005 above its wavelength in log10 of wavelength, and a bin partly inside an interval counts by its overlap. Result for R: 4.0 angstrom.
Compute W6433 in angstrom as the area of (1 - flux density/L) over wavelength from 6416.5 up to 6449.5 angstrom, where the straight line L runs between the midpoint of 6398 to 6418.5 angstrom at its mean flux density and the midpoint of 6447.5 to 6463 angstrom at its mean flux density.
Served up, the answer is 1.6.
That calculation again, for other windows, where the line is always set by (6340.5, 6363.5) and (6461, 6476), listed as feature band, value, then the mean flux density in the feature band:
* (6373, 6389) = 2.4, 1.45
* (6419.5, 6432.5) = 0.3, 1.72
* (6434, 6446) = 0.5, 1.71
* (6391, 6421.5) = 1.3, 1.66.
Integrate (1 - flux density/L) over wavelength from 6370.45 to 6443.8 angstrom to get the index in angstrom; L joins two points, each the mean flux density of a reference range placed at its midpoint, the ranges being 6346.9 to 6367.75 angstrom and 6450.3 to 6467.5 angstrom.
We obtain 4.9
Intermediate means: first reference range 1.6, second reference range 1.84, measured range 1.6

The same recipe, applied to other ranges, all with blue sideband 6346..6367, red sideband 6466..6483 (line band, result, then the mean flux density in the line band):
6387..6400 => 1.9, 1.45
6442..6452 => 0.0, 1.83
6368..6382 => 1.2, 1.51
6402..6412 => 0.3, 1.68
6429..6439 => 0.4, 1.72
